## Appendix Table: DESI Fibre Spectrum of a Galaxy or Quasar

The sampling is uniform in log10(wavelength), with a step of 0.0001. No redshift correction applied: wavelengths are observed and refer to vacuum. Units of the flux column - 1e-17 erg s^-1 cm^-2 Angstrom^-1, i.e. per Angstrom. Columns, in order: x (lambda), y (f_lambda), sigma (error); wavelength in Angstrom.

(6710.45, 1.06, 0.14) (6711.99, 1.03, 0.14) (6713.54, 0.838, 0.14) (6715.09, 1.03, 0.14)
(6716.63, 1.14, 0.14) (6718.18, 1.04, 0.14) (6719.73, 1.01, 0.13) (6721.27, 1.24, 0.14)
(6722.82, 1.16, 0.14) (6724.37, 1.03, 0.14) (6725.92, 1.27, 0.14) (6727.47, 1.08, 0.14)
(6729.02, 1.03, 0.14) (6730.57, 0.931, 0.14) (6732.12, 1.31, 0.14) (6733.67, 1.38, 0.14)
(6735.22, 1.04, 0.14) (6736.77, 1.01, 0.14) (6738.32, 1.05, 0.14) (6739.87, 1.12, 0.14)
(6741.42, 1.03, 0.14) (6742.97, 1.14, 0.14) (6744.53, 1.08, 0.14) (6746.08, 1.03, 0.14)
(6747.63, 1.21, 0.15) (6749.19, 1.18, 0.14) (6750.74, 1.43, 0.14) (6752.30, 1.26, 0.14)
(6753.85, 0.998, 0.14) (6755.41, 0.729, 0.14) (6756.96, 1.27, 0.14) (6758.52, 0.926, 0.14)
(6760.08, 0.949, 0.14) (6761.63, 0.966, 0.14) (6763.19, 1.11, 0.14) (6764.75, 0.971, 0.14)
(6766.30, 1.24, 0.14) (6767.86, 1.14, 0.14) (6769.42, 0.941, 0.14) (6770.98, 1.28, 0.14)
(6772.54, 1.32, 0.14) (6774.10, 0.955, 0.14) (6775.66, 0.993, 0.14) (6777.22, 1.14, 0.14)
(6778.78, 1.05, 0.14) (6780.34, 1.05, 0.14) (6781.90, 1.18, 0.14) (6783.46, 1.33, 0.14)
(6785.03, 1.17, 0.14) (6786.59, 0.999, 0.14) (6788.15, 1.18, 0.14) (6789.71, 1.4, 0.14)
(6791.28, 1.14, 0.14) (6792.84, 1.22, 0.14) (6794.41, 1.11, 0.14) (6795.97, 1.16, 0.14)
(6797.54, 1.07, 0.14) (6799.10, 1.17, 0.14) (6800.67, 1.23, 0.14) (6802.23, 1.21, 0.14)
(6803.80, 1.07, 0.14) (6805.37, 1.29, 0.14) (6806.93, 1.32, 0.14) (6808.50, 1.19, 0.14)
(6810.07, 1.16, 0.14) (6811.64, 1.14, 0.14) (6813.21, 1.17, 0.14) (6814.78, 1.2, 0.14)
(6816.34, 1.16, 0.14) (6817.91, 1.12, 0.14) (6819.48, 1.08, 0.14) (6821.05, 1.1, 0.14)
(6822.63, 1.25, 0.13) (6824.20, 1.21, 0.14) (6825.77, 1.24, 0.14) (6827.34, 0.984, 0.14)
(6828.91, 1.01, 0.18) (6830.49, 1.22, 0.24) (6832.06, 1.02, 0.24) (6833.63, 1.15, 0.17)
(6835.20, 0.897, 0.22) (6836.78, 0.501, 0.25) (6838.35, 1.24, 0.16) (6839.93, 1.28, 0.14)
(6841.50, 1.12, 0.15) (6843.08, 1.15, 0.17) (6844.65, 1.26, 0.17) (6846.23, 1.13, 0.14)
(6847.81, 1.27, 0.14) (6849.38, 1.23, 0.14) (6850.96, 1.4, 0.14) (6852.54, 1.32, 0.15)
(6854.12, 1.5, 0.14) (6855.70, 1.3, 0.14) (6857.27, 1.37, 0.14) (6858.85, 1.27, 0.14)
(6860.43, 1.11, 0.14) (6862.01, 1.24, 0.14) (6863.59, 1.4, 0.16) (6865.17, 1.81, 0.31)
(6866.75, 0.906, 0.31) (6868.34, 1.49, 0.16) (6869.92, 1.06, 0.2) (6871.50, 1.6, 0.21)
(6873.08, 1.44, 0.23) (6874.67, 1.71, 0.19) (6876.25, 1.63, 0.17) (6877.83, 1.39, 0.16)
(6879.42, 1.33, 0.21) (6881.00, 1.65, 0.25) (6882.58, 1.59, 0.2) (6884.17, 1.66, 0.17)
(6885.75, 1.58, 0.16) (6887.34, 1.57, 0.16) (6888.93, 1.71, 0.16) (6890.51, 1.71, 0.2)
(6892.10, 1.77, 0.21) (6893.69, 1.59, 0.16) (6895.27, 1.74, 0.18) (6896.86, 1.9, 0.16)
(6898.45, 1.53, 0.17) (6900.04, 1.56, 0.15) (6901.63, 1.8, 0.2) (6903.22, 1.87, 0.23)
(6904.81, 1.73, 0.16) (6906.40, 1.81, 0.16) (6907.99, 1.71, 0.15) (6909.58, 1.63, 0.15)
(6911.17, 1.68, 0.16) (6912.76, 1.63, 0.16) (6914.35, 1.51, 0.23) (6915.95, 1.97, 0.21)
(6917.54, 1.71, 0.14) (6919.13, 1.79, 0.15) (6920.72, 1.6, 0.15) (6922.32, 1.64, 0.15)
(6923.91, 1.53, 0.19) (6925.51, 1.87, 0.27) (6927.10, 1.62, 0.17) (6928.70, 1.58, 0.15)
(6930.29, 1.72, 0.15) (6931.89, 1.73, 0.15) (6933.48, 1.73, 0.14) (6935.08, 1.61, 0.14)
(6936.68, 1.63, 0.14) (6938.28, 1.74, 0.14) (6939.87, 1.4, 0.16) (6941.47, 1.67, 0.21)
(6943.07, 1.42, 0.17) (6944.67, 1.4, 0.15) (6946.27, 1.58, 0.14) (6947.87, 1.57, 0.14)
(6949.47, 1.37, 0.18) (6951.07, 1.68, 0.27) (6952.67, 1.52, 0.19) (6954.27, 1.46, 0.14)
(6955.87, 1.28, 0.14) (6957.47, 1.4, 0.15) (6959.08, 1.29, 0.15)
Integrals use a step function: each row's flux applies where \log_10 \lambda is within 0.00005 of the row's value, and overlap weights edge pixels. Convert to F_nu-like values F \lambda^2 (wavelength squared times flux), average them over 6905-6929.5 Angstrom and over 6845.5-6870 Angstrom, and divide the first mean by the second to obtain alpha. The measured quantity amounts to 1.31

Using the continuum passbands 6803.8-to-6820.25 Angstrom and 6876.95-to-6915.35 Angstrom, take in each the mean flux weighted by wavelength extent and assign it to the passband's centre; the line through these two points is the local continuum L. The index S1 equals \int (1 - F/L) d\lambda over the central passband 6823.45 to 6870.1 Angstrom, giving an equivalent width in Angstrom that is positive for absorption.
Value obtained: 5.81 Angstrom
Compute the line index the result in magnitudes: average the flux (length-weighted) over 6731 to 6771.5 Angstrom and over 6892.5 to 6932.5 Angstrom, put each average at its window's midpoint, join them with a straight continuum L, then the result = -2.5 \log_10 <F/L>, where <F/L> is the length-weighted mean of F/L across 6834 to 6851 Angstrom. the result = 0.27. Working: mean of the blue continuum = 1.1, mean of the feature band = 1.12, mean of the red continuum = 1.7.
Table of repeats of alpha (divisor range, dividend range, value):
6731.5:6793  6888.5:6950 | 1.55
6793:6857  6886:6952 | 1.46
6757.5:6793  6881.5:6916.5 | 1.57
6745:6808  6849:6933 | 1.43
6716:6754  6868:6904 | 1.48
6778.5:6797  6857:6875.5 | 1.20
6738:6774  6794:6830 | 1.07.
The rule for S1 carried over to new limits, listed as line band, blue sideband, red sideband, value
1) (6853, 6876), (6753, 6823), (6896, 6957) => 0.52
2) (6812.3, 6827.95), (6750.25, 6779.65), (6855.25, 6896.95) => 1.64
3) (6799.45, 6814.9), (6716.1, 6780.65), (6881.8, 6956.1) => 1.08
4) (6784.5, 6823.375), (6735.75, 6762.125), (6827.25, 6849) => -2.95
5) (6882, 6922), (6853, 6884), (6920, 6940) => -3.87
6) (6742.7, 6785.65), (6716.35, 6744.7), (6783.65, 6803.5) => 1.35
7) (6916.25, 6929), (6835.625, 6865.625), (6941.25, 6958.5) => -2.42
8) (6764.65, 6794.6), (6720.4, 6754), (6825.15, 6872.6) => 0.62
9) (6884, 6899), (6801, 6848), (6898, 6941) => -1.57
